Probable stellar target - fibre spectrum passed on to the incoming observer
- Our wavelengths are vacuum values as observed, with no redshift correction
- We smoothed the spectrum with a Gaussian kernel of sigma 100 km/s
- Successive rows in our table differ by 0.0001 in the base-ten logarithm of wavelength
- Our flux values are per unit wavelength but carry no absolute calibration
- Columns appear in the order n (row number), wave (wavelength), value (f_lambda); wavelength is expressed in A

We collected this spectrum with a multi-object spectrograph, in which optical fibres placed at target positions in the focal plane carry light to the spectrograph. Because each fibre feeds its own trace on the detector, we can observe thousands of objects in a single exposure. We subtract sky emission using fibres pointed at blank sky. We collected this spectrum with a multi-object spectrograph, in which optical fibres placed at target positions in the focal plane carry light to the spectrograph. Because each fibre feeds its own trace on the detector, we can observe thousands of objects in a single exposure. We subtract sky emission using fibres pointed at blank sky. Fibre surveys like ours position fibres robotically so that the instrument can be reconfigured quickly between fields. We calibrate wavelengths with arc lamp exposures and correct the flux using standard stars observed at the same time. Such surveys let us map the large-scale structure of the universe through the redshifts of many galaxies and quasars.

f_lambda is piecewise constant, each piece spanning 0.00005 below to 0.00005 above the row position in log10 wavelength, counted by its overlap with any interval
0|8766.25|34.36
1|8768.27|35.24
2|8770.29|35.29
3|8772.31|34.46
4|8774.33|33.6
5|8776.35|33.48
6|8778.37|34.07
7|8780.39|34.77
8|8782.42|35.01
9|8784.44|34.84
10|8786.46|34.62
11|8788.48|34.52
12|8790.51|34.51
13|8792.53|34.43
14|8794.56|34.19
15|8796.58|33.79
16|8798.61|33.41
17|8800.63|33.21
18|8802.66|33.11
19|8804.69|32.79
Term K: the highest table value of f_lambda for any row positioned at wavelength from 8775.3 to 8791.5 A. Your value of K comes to 35.01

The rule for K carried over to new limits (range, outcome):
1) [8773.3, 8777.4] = 33.6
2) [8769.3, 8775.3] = 35.29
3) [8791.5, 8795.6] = 34.43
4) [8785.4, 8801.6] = 34.62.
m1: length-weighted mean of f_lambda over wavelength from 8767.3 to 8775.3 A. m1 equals 34.6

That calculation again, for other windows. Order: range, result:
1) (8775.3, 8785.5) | 34.4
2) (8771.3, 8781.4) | 34.1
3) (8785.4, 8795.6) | 34.5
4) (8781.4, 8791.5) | 34.7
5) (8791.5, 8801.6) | 33.8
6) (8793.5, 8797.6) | 34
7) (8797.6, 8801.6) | 33.4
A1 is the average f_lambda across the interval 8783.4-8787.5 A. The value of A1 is 34.8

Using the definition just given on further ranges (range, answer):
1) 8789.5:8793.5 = 34.5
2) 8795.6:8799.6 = 33.6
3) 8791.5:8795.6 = 34.3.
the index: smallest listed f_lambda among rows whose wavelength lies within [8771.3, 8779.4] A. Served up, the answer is 33.48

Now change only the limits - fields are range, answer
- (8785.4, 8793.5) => 34.43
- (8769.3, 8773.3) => 34.46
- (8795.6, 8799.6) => 33.41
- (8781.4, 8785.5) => 34.84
